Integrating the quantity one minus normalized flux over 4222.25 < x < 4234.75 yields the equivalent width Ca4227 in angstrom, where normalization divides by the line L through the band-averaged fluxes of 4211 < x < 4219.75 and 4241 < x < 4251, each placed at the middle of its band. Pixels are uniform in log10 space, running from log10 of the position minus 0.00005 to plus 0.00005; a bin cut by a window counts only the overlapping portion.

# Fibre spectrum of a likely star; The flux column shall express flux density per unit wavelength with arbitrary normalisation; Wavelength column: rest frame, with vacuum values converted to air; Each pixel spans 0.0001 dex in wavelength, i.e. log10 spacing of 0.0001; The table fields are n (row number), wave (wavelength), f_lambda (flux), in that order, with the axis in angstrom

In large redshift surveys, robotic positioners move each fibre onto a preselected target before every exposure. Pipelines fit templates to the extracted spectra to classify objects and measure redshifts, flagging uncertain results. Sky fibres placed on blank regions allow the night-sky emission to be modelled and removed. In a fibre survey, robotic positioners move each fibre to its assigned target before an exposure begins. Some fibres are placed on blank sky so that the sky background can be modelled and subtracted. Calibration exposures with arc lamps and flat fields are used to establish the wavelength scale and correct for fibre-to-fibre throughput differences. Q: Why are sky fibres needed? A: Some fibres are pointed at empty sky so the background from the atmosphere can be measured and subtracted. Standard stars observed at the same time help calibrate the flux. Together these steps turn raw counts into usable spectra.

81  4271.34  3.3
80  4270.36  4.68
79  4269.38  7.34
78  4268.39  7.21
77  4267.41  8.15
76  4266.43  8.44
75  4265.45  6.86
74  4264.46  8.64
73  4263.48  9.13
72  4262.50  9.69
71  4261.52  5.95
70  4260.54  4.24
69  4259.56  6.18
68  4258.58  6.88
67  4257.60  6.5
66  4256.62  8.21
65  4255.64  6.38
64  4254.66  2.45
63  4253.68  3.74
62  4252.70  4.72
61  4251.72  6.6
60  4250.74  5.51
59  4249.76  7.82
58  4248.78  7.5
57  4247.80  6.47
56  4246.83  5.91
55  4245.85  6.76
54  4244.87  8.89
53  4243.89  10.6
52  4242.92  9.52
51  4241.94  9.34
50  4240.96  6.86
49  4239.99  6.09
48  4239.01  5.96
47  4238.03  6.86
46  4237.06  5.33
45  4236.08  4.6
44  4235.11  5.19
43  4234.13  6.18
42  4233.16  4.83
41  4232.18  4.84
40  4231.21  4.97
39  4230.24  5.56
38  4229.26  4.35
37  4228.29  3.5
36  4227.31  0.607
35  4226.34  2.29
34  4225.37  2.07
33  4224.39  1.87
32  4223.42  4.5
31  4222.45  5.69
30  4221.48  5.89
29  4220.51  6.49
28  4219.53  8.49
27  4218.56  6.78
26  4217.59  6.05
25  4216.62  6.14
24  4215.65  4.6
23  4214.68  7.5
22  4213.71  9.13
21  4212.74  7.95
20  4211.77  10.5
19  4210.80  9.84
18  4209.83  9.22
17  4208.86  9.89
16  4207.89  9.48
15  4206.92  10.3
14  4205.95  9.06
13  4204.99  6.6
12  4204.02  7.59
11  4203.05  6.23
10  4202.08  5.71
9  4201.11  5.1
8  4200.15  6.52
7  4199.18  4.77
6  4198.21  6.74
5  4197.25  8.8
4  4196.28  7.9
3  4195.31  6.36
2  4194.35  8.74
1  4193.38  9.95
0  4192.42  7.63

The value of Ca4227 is 6.1 angstrom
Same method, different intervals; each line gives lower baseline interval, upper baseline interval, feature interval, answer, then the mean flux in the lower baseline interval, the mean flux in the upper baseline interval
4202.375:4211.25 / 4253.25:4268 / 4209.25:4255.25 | 9.7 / 8.62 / 6.78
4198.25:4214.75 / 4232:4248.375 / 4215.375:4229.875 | 5.5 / 7.94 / 6.76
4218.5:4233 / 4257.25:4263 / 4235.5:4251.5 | -4.4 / 4.46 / 6.59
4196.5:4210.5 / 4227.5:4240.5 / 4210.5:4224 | -1.0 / 7.61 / 5.15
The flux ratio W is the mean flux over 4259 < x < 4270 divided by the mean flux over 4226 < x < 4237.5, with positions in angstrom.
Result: 1.7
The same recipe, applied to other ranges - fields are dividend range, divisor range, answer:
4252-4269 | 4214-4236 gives 1.35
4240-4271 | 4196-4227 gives 1.02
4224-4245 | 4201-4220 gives 0.69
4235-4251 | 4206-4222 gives 0.88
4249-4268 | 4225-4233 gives 1.85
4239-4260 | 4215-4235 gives 1.41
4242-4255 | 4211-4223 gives 0.95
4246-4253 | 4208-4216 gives 0.74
